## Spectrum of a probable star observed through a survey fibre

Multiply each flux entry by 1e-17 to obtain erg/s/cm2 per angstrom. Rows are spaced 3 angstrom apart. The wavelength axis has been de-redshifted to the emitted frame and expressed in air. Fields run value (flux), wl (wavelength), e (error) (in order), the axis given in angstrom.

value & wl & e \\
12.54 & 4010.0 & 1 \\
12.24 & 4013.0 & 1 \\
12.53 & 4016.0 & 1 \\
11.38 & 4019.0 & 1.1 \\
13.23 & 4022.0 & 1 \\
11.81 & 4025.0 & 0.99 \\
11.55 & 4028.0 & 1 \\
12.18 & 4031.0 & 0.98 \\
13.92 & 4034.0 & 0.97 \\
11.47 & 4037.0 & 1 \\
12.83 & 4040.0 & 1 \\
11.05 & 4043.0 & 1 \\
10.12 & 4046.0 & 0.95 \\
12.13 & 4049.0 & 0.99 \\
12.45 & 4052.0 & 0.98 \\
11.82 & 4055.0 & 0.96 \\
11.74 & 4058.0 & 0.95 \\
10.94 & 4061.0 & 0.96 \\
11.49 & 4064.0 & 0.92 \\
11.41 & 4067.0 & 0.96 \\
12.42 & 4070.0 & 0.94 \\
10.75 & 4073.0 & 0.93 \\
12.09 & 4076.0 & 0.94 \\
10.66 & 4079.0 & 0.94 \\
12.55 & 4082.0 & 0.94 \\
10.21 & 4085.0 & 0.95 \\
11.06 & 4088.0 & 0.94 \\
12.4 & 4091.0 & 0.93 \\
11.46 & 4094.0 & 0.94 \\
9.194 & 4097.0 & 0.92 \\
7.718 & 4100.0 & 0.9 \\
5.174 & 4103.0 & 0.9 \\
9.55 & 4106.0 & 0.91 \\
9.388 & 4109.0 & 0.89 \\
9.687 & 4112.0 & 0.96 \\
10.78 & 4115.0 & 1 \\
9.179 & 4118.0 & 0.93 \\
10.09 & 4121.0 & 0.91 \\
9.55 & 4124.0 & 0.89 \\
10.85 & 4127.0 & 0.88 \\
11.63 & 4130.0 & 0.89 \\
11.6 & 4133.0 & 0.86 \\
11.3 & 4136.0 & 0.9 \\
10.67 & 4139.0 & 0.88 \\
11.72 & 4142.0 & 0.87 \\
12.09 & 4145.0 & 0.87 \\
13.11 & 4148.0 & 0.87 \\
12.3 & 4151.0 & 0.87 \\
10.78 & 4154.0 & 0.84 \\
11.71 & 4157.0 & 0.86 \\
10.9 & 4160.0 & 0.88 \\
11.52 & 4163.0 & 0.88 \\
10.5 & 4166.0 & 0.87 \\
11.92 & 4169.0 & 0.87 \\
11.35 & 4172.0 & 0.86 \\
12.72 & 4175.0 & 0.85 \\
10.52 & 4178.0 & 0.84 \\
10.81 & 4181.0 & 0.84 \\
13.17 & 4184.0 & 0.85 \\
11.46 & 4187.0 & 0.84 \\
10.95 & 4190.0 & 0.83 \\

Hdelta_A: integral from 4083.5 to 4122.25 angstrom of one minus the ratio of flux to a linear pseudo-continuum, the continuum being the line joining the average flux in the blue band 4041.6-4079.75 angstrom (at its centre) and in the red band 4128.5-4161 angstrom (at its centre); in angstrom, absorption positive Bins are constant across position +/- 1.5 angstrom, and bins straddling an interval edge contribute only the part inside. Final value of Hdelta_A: 6.3 angstrom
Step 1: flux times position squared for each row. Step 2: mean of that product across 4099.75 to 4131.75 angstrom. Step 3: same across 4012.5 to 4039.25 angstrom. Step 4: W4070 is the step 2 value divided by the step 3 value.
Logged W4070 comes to 0.81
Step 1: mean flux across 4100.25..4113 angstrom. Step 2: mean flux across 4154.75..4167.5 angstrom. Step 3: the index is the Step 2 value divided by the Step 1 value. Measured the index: 1.34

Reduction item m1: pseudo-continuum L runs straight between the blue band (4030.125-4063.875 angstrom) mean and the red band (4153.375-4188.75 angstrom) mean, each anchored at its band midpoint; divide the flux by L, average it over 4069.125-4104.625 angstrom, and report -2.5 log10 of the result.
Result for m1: 0.13 mag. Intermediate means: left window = 11.9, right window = 11.5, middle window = 10.4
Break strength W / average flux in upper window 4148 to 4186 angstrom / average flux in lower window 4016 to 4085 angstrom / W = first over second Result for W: 0.98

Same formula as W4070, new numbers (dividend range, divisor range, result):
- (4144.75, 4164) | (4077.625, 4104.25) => 1.20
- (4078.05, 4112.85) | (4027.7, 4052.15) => 0.85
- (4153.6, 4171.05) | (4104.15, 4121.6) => 1.19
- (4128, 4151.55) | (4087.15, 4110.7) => 1.27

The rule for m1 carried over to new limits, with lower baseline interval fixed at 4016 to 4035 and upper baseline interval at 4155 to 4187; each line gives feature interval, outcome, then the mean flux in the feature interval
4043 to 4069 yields 0.06 mag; 11.5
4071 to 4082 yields 0.06 mag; 11.4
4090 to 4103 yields 0.24 mag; 9.53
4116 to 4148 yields 0.07 mag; 11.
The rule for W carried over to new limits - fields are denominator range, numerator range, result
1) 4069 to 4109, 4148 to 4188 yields 1.12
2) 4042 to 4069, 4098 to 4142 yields 0.86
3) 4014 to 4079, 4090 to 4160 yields 0.89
